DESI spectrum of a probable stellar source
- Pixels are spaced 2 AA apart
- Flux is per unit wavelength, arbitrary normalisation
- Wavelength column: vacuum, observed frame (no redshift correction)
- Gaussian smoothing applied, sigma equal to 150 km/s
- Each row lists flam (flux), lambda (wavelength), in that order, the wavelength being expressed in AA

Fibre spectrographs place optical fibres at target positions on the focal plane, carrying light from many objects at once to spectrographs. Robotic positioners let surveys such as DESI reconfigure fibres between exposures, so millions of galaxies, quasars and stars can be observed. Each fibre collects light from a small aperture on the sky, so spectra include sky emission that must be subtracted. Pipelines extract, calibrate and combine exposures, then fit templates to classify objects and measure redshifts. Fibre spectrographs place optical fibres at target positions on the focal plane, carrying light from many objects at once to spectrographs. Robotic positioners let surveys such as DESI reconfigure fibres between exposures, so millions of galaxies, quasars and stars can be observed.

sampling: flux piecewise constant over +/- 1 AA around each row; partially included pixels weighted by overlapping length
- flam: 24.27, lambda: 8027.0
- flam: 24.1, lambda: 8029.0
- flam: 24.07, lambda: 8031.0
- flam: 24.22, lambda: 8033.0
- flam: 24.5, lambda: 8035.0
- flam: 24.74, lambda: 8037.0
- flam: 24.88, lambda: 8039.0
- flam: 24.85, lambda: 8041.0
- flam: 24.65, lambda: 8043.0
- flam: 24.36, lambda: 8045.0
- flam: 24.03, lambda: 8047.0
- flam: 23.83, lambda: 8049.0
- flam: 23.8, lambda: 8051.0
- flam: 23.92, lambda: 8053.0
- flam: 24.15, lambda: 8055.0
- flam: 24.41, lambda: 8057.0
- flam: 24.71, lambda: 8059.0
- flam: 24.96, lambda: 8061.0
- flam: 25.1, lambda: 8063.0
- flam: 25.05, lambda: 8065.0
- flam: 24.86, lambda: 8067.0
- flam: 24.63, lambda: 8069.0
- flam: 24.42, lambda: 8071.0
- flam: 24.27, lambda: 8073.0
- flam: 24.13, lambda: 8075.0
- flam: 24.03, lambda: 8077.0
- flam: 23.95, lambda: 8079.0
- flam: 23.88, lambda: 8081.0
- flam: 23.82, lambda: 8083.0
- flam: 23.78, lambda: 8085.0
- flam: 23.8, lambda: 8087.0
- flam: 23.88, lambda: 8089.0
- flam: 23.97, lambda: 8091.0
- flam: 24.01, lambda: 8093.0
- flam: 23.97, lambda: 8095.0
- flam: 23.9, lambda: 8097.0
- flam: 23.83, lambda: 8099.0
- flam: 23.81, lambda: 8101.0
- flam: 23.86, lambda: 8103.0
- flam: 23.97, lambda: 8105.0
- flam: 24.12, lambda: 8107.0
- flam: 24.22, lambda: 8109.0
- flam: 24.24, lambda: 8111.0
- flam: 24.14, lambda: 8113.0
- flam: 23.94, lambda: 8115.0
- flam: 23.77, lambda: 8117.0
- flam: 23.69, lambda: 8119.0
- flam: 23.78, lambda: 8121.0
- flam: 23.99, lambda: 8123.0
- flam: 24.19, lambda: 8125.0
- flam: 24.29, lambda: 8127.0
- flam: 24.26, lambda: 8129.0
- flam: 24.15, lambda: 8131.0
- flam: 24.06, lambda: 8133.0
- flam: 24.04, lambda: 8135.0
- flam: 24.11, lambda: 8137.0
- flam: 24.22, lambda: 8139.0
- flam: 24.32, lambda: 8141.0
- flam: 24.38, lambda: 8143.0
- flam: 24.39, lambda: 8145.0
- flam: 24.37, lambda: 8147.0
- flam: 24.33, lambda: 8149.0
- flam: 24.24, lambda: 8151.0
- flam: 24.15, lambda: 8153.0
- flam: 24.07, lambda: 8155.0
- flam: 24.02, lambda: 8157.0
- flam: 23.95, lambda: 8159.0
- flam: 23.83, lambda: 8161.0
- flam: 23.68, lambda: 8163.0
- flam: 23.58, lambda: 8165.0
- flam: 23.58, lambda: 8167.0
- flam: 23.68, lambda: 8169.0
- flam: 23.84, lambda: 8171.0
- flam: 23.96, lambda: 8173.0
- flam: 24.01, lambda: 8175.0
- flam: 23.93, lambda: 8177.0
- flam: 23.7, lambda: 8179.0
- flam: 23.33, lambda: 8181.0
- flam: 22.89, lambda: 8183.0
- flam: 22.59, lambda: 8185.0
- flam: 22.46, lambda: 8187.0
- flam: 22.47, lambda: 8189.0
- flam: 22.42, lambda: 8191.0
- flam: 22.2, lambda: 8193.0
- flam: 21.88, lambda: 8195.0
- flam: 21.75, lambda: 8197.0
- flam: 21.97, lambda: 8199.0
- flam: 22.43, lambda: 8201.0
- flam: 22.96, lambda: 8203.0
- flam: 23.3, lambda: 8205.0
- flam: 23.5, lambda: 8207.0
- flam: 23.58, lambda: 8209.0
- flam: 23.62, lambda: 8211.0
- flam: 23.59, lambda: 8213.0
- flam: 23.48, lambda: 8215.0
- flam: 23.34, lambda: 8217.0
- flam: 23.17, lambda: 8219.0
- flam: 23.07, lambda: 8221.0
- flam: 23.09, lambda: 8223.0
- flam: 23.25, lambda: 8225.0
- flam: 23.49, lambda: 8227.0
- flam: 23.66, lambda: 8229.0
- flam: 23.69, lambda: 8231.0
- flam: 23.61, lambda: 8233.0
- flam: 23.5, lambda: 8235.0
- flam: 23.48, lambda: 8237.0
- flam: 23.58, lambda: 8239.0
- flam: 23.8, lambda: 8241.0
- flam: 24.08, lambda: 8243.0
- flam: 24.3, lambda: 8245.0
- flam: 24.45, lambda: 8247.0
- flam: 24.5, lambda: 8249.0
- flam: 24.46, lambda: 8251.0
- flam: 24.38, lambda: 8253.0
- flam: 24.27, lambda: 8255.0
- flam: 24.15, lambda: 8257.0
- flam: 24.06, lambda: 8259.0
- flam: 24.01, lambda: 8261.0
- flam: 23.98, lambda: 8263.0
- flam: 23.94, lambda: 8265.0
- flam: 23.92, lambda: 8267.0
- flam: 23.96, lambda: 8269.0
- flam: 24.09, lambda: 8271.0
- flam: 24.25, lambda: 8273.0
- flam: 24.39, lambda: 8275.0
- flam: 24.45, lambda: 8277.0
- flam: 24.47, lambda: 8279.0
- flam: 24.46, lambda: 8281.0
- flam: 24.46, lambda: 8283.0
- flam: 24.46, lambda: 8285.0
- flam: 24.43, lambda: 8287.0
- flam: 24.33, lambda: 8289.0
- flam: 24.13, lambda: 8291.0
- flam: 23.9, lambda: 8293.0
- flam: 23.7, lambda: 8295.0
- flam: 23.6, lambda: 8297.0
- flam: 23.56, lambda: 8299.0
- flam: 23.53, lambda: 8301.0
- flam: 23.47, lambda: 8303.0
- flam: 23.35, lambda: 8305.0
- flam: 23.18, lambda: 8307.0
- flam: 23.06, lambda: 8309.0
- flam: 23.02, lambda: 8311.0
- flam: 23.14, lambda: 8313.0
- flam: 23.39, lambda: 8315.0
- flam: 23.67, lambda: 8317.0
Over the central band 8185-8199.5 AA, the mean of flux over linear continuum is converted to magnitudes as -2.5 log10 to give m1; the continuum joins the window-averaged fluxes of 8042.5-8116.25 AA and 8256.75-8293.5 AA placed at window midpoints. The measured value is 0.09 mag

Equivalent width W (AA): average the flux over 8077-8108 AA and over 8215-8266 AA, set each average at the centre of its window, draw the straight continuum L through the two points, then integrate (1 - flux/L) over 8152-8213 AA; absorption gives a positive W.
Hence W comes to 1.5 AA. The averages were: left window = 23.9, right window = 23.8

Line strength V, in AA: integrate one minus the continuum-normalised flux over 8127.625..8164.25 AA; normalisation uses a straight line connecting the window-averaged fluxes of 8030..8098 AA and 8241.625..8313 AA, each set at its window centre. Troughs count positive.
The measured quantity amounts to 0.1 AA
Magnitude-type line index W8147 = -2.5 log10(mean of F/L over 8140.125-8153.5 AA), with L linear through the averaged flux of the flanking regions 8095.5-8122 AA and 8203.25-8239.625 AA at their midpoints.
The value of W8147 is -0.02 mag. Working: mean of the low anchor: 23.9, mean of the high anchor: 23.4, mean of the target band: 24.3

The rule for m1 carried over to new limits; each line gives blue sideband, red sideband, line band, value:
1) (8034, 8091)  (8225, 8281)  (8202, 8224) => 0.035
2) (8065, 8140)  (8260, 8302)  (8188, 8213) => 0.064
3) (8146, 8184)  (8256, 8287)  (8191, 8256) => 0.030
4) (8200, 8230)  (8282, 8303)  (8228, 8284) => -0.019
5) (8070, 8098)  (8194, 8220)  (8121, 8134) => -0.023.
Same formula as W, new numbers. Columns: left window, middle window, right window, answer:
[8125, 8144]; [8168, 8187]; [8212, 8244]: 0.3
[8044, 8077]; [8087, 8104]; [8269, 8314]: 0.3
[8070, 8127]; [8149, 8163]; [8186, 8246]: -0.3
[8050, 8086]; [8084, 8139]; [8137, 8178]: 0.4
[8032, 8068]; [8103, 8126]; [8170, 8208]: -0.2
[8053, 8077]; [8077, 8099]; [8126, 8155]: 0.5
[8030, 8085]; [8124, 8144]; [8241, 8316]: 0.0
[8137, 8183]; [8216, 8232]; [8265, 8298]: 0.5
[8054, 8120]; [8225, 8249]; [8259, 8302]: 0.3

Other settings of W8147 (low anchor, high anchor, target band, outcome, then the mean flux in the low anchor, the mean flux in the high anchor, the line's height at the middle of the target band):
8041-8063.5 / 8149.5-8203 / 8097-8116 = -0.006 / 24.4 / 23.3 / 23.9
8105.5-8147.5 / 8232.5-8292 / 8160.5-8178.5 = 0.016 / 24.1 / 24.1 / 24.1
